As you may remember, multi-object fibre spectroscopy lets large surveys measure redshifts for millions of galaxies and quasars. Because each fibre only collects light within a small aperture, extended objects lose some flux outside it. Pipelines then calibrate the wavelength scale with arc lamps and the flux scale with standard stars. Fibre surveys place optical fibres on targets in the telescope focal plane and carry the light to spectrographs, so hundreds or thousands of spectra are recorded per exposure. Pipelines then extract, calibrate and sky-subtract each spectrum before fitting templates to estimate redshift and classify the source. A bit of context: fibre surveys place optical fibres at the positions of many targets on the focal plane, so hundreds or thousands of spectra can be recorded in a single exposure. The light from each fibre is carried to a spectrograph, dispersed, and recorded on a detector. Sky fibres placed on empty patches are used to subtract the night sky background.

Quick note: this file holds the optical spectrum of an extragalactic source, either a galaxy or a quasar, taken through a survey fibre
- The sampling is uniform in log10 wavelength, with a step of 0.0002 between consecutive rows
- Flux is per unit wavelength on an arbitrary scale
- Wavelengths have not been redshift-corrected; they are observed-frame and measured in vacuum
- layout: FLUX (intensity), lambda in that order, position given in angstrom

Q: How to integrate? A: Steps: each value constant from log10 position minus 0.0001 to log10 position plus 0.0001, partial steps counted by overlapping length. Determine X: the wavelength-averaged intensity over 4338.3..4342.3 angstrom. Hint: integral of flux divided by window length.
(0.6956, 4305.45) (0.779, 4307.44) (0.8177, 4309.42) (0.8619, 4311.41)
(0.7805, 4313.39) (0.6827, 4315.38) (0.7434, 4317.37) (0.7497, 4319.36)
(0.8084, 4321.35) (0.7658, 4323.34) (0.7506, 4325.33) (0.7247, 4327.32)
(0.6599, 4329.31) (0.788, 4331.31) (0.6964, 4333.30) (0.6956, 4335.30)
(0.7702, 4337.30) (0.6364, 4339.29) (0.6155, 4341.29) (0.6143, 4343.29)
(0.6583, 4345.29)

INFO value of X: 0.626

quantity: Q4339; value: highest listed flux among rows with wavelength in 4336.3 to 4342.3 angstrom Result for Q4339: 0.7702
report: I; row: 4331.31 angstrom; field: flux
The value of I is 0.788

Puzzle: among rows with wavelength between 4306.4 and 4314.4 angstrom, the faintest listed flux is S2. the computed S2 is 0.779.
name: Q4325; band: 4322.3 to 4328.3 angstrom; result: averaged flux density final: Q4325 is 0.748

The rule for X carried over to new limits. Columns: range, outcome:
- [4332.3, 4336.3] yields 0.696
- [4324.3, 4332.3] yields 0.731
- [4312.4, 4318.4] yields 0.735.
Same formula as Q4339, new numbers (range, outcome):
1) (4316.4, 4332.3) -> 0.8084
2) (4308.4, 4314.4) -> 0.8619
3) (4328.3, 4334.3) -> 0.788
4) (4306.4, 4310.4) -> 0.8177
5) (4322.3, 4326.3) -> 0.7658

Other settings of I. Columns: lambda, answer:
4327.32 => 0.7247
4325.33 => 0.7506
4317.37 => 0.7434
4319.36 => 0.7497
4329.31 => 0.6599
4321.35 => 0.8084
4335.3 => 0.6956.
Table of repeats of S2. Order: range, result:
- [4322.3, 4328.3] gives 0.7247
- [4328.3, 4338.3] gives 0.6599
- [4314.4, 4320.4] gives 0.6827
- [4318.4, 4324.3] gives 0.7497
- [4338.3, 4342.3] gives 0.6155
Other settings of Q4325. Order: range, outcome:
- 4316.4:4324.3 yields 0.767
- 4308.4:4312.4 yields 0.84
